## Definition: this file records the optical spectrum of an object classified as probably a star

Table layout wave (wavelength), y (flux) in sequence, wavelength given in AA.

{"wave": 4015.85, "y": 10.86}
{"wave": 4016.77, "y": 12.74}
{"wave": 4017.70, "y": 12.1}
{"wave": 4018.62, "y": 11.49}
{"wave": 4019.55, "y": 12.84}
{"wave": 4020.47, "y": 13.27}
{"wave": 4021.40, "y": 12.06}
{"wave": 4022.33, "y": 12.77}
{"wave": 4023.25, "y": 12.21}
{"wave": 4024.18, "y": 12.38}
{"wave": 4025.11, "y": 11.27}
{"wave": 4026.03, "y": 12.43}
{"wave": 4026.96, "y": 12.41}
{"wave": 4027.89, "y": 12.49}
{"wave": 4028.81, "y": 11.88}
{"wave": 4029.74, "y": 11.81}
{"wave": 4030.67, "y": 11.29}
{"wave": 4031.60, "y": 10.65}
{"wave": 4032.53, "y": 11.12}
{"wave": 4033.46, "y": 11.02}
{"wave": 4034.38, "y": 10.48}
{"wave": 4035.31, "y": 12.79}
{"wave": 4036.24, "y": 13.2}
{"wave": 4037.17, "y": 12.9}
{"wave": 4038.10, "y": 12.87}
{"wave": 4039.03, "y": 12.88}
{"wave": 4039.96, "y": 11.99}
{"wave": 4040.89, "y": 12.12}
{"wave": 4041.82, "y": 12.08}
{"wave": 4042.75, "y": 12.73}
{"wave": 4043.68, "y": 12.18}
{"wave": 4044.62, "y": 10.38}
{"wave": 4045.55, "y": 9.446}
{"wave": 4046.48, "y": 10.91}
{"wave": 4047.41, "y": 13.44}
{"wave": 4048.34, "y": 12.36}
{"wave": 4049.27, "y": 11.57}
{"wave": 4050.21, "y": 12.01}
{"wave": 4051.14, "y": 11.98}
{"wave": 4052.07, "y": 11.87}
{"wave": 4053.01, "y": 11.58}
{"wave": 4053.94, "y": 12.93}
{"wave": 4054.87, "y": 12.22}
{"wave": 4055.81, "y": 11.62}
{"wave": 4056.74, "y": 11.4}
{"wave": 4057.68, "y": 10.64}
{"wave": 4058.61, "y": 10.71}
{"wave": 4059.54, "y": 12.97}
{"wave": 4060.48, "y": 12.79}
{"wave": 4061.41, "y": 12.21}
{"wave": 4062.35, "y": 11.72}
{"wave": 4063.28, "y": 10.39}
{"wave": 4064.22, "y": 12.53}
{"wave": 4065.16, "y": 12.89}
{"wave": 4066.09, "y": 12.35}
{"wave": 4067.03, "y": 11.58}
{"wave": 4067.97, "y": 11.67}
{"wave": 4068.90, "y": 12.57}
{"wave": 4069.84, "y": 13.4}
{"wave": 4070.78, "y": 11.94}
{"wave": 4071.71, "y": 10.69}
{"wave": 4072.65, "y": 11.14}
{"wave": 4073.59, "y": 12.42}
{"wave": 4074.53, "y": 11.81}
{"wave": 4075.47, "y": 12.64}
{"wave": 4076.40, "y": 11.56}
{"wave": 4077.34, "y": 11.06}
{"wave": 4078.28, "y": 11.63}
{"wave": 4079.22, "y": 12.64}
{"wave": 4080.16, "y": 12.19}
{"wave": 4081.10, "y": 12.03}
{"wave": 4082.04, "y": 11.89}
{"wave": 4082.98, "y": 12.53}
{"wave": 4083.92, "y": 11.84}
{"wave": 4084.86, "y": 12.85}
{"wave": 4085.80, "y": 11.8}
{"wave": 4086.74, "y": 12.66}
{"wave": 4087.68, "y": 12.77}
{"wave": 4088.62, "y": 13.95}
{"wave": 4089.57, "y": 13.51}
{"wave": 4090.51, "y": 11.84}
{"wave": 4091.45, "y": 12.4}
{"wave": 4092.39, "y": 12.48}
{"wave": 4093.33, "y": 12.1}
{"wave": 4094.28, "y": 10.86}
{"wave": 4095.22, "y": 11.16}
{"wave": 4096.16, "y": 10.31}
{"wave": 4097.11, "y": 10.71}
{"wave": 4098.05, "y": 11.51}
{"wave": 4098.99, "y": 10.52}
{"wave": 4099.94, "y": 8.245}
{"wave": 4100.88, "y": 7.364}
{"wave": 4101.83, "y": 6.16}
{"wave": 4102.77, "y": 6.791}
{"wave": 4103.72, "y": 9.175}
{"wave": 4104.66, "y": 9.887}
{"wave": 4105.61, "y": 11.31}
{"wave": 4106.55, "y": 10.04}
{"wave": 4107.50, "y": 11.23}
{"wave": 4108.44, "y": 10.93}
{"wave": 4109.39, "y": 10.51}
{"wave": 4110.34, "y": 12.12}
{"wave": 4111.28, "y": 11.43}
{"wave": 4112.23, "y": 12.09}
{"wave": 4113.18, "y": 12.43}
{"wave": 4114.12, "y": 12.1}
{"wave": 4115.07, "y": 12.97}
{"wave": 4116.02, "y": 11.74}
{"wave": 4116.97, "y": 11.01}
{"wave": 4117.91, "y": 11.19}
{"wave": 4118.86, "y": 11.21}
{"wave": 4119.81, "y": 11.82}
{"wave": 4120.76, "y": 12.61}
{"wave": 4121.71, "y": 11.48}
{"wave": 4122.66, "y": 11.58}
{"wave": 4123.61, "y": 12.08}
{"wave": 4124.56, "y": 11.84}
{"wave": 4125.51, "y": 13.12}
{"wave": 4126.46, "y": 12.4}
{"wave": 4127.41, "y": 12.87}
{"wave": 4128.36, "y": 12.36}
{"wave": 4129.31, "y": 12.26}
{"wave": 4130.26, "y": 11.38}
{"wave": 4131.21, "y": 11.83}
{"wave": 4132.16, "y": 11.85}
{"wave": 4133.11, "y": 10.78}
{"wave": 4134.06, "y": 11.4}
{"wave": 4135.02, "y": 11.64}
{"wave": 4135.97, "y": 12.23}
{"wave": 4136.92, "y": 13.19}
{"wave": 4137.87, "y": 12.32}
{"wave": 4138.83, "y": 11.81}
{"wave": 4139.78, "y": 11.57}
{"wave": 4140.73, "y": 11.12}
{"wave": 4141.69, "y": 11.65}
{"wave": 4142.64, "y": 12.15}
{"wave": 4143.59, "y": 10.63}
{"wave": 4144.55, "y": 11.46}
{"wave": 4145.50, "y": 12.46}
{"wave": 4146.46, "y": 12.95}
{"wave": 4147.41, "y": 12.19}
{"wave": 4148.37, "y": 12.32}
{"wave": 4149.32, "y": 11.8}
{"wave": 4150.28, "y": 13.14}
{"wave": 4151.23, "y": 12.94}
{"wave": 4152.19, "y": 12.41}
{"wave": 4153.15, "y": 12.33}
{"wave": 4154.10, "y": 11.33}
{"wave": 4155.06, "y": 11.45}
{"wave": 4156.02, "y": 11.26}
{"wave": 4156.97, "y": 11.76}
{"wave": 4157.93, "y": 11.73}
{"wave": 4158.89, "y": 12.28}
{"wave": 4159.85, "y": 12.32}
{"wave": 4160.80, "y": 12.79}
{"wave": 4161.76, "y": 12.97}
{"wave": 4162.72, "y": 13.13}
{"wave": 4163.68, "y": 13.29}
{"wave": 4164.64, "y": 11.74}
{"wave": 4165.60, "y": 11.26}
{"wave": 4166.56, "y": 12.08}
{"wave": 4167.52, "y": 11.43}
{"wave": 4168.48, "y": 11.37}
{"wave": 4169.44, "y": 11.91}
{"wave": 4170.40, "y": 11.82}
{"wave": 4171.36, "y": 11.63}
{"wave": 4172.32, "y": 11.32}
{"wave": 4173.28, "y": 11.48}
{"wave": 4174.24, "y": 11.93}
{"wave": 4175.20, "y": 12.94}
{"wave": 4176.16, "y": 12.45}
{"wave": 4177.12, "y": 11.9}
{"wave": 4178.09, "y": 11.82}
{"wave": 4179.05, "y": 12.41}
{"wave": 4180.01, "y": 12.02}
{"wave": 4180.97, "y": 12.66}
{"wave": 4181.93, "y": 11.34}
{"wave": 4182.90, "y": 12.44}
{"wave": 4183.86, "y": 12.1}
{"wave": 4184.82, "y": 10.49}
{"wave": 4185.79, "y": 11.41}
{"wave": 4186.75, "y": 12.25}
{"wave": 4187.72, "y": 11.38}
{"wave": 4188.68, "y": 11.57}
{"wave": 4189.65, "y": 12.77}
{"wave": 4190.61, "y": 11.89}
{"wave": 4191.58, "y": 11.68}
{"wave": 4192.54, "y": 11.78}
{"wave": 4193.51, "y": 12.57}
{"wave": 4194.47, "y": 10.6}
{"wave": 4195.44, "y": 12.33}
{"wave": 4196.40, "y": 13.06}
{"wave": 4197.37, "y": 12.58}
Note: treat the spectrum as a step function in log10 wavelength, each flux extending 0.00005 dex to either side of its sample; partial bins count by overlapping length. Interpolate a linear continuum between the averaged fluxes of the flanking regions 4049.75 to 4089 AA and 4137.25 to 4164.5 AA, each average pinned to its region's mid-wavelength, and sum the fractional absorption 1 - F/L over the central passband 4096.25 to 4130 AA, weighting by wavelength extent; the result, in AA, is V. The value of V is 2.9 AA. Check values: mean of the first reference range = 12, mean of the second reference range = 12.1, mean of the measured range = 11.1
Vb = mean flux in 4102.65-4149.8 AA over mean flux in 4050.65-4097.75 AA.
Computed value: 1.0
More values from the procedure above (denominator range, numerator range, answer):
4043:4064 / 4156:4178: 1.03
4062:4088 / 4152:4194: 0.99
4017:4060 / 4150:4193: 1.00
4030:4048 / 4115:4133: 1.01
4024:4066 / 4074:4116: 0.95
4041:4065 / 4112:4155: 1.02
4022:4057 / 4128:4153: 1.00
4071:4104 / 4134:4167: 1.07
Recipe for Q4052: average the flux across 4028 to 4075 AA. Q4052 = 11.9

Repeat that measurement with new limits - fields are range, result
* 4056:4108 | 11.4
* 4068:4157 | 11.7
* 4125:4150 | 12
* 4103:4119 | 11.2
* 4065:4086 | 12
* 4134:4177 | 12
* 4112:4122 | 11.9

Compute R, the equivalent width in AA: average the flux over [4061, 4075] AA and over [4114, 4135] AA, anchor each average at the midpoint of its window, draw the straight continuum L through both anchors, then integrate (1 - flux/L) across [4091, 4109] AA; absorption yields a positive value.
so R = 2.6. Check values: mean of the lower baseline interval 11.9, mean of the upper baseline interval 11.9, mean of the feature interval 10.2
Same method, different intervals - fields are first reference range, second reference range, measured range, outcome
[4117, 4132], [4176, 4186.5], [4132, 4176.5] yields -0.2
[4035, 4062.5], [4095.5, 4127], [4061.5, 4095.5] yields -1.8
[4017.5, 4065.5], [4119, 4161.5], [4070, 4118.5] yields 2.6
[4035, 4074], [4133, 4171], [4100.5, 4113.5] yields 2.1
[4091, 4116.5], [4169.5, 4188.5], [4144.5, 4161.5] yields -1.1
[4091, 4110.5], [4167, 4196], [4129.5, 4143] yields -1.0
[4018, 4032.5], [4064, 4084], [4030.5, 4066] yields 0.5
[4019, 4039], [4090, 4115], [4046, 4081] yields -1.6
